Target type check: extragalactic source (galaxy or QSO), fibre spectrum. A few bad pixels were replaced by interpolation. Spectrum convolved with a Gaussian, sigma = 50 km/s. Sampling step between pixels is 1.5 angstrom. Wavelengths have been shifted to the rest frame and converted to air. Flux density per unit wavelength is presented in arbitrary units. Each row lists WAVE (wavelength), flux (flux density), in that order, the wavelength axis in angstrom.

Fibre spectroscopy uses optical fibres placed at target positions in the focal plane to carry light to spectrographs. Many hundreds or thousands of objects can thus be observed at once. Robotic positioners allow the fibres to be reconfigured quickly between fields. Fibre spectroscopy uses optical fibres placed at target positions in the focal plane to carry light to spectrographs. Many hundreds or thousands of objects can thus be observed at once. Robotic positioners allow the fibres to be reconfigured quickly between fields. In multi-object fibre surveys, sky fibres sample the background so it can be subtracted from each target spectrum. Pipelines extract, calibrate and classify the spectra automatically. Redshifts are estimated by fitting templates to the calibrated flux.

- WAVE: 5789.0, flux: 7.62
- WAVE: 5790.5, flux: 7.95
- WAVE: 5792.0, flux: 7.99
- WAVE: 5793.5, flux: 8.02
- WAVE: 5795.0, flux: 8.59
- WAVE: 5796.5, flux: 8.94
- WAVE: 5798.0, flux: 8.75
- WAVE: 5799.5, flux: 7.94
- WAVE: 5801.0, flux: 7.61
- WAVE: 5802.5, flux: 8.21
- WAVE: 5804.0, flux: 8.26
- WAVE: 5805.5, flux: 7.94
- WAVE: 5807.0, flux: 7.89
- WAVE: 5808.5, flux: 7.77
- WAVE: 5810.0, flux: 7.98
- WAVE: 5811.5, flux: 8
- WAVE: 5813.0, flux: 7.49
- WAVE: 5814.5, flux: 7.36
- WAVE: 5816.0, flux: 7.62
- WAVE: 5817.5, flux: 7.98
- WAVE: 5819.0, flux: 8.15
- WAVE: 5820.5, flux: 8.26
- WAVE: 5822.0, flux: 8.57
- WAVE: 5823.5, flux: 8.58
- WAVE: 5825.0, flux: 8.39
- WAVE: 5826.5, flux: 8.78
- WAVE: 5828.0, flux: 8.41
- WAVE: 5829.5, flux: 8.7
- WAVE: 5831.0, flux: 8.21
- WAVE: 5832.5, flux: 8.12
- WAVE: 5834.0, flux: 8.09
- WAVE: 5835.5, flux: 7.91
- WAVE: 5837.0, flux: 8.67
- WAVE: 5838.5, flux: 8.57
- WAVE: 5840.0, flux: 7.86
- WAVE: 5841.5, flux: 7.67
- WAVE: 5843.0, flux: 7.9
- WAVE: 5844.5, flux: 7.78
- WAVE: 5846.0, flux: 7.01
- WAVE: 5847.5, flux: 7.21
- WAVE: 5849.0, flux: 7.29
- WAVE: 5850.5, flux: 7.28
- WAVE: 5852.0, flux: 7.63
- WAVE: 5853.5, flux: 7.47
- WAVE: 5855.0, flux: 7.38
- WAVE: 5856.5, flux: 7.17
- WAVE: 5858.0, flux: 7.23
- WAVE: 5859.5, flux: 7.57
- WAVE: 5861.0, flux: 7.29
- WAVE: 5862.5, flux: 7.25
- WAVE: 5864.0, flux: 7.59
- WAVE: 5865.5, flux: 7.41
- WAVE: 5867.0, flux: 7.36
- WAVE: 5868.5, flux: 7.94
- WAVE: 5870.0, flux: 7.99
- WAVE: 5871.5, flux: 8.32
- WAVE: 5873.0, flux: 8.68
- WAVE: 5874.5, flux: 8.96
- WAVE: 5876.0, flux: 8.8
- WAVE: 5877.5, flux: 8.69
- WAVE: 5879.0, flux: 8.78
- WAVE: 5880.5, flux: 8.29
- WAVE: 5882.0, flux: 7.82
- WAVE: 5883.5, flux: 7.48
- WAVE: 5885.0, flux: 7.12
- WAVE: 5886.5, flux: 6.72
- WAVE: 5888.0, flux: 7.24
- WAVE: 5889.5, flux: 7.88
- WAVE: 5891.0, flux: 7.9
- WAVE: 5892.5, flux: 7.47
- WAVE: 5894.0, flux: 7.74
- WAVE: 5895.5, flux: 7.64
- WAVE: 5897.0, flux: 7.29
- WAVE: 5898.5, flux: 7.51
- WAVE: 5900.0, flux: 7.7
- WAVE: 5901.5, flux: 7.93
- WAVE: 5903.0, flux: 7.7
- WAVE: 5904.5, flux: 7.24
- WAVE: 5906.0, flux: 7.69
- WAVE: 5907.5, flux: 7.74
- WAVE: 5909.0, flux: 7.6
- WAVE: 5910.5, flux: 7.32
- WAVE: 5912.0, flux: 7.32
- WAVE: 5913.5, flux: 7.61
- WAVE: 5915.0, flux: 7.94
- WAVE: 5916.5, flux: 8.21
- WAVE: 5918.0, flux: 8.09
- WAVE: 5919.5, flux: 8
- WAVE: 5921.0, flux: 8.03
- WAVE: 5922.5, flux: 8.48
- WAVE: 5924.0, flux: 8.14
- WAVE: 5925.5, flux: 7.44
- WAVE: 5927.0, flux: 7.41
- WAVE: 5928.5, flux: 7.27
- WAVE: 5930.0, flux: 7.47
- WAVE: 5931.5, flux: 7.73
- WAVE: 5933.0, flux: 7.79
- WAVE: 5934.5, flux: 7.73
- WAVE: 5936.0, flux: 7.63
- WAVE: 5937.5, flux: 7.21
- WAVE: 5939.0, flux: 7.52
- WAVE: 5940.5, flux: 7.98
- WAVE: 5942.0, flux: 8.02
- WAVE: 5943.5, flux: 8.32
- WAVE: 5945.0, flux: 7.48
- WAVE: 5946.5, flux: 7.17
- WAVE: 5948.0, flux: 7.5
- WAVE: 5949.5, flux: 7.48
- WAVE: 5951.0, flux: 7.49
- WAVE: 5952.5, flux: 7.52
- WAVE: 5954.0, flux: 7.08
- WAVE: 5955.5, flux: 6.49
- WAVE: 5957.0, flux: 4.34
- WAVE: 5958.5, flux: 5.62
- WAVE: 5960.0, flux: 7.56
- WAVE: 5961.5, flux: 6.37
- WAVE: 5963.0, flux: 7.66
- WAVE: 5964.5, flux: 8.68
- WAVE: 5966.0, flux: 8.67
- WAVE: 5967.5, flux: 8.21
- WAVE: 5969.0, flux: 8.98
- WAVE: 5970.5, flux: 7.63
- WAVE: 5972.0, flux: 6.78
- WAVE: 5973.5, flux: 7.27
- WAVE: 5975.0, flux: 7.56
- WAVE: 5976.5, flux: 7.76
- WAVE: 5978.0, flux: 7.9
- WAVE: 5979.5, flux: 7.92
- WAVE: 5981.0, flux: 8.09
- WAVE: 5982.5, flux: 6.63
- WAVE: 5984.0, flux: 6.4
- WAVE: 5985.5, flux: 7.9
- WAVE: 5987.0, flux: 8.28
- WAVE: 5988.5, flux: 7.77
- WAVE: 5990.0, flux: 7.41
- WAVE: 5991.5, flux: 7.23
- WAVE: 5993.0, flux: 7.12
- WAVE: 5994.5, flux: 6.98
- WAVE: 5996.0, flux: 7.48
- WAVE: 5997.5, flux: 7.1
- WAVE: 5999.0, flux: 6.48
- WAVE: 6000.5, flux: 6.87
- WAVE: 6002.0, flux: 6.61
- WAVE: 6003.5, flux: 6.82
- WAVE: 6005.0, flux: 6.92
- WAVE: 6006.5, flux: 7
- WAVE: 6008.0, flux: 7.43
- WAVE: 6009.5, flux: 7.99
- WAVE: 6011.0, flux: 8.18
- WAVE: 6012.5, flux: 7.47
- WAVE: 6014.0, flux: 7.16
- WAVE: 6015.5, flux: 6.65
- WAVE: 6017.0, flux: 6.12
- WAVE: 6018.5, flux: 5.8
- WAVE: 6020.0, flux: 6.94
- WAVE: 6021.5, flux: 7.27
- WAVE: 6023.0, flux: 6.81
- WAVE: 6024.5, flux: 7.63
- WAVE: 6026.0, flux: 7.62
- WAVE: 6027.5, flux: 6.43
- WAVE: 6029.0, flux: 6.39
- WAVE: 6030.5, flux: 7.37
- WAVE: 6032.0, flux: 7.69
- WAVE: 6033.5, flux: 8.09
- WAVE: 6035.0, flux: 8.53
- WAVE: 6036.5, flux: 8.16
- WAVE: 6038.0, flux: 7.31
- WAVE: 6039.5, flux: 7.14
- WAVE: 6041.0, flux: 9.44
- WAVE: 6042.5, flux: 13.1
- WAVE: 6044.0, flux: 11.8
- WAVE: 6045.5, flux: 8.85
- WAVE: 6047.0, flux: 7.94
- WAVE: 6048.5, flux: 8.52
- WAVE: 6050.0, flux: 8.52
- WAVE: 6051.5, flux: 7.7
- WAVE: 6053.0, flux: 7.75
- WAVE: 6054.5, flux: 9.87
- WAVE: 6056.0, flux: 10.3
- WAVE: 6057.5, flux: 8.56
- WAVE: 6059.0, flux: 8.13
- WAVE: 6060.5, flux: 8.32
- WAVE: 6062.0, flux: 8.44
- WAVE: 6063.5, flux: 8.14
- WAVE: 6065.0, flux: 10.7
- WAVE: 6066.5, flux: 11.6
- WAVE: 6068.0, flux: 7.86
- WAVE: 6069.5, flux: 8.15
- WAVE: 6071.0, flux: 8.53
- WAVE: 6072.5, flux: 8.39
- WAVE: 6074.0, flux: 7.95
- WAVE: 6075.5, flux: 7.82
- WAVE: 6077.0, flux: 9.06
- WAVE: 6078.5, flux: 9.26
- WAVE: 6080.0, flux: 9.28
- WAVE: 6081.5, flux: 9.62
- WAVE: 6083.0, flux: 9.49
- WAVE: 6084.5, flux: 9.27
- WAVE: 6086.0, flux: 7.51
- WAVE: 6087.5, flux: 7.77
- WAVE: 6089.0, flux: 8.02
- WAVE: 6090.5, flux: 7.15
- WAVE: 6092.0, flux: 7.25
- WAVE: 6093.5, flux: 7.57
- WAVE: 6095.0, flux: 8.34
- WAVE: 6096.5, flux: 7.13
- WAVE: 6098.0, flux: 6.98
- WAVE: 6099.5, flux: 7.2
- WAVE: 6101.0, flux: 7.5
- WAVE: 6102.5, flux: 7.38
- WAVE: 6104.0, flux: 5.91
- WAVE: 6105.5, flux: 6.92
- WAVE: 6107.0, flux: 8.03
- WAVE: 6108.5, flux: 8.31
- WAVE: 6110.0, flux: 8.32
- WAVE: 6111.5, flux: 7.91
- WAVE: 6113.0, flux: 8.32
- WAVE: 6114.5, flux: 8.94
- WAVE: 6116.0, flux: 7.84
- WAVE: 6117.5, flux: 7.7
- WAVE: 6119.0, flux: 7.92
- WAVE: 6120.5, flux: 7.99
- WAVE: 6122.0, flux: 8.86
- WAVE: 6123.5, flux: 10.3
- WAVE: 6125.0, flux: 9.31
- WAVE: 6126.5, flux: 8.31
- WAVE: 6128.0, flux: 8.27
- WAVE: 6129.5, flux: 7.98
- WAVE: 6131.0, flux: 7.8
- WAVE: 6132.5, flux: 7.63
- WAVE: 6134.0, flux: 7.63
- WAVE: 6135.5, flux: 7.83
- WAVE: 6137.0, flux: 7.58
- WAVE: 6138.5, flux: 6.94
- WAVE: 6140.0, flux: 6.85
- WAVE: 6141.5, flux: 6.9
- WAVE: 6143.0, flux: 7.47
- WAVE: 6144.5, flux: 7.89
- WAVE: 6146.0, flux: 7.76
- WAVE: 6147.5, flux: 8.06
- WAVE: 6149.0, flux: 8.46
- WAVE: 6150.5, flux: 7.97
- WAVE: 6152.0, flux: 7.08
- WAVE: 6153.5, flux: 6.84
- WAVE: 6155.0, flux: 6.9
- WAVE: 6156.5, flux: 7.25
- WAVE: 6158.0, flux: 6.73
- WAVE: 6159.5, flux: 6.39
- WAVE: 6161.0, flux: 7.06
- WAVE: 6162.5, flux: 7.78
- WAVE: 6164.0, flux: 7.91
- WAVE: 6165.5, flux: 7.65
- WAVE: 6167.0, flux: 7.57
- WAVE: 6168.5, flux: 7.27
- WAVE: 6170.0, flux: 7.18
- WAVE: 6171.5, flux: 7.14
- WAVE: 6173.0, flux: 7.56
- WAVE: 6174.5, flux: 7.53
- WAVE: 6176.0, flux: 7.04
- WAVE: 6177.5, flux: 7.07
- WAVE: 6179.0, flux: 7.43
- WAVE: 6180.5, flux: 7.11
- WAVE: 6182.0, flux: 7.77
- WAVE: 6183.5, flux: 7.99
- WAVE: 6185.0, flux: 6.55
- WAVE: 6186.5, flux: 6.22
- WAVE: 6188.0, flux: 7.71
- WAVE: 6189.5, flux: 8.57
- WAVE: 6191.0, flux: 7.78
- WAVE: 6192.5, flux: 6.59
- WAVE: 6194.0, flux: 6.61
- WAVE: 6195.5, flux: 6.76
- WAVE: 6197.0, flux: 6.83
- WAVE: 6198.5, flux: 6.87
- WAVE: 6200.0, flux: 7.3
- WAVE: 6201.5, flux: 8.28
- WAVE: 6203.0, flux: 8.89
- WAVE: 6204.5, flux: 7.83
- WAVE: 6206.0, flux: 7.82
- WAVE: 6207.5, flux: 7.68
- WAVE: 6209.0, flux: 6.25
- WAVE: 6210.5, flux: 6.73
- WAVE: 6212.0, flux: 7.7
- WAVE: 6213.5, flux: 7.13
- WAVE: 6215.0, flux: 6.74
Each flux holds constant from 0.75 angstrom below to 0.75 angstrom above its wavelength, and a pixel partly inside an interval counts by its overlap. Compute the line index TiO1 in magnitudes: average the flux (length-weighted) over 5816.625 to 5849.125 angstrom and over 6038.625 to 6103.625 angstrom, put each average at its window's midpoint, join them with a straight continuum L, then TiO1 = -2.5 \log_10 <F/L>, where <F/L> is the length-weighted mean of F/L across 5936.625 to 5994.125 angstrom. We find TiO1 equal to 0.13 mag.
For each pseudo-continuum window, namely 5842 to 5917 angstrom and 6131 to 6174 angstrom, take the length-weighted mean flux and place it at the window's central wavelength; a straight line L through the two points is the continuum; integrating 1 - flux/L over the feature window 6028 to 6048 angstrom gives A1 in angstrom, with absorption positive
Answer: -2.8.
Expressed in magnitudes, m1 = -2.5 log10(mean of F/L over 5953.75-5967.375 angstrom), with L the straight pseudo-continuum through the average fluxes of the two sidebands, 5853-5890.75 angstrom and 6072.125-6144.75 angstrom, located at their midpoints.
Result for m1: 0.13 mag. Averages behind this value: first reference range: 7.78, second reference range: 7.99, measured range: 6.99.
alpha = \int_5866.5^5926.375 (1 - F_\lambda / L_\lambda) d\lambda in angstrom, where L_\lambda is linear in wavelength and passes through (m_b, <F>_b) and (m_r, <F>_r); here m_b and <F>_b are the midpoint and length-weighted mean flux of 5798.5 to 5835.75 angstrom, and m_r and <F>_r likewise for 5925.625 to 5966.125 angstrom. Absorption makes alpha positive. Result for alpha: -1.60 angstrom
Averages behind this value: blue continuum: 8.1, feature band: 7.85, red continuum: 7.36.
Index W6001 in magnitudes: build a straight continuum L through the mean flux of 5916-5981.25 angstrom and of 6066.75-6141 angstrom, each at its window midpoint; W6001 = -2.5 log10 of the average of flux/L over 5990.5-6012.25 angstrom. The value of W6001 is 0.08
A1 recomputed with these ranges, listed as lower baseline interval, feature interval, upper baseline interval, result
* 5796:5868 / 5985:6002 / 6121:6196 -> 0.94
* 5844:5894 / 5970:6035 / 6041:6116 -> 7.53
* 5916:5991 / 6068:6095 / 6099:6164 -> -2.34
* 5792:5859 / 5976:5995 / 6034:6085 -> 2.48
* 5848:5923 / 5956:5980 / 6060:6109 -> 1.55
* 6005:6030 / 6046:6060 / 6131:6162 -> -2.83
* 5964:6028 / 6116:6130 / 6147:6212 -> -2.17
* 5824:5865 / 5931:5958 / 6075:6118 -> 1.83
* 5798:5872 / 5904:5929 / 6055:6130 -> 0.82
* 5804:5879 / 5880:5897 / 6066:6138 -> 0.90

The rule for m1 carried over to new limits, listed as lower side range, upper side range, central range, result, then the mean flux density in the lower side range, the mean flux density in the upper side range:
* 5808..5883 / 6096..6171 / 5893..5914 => 0.04 mag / 7.94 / 7.67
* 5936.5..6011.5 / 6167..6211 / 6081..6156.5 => -0.07 mag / 7.38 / 7.33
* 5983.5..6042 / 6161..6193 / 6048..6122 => -0.13 mag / 7.31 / 7.4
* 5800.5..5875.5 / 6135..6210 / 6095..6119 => -0.03 mag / 7.9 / 7.37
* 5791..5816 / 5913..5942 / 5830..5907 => 0.02 mag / 8.03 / 7.78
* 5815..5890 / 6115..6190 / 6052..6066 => -0.16 mag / 7.9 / 7.61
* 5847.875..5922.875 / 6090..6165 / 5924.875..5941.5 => 0.02 mag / 7.73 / 7.69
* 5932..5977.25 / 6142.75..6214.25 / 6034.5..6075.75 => -0.19 mag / 7.45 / 7.37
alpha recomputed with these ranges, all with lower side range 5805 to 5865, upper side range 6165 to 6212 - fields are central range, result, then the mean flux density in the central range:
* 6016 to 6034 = 1.4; 6.99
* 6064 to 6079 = -2.8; 8.91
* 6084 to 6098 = -0.4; 7.71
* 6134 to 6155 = -0.2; 7.49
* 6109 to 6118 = -0.9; 8.19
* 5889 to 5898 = 0.1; 7.64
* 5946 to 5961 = 1.7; 6.81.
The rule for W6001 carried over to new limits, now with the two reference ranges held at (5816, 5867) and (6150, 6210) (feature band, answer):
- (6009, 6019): 0.08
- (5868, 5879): -0.10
